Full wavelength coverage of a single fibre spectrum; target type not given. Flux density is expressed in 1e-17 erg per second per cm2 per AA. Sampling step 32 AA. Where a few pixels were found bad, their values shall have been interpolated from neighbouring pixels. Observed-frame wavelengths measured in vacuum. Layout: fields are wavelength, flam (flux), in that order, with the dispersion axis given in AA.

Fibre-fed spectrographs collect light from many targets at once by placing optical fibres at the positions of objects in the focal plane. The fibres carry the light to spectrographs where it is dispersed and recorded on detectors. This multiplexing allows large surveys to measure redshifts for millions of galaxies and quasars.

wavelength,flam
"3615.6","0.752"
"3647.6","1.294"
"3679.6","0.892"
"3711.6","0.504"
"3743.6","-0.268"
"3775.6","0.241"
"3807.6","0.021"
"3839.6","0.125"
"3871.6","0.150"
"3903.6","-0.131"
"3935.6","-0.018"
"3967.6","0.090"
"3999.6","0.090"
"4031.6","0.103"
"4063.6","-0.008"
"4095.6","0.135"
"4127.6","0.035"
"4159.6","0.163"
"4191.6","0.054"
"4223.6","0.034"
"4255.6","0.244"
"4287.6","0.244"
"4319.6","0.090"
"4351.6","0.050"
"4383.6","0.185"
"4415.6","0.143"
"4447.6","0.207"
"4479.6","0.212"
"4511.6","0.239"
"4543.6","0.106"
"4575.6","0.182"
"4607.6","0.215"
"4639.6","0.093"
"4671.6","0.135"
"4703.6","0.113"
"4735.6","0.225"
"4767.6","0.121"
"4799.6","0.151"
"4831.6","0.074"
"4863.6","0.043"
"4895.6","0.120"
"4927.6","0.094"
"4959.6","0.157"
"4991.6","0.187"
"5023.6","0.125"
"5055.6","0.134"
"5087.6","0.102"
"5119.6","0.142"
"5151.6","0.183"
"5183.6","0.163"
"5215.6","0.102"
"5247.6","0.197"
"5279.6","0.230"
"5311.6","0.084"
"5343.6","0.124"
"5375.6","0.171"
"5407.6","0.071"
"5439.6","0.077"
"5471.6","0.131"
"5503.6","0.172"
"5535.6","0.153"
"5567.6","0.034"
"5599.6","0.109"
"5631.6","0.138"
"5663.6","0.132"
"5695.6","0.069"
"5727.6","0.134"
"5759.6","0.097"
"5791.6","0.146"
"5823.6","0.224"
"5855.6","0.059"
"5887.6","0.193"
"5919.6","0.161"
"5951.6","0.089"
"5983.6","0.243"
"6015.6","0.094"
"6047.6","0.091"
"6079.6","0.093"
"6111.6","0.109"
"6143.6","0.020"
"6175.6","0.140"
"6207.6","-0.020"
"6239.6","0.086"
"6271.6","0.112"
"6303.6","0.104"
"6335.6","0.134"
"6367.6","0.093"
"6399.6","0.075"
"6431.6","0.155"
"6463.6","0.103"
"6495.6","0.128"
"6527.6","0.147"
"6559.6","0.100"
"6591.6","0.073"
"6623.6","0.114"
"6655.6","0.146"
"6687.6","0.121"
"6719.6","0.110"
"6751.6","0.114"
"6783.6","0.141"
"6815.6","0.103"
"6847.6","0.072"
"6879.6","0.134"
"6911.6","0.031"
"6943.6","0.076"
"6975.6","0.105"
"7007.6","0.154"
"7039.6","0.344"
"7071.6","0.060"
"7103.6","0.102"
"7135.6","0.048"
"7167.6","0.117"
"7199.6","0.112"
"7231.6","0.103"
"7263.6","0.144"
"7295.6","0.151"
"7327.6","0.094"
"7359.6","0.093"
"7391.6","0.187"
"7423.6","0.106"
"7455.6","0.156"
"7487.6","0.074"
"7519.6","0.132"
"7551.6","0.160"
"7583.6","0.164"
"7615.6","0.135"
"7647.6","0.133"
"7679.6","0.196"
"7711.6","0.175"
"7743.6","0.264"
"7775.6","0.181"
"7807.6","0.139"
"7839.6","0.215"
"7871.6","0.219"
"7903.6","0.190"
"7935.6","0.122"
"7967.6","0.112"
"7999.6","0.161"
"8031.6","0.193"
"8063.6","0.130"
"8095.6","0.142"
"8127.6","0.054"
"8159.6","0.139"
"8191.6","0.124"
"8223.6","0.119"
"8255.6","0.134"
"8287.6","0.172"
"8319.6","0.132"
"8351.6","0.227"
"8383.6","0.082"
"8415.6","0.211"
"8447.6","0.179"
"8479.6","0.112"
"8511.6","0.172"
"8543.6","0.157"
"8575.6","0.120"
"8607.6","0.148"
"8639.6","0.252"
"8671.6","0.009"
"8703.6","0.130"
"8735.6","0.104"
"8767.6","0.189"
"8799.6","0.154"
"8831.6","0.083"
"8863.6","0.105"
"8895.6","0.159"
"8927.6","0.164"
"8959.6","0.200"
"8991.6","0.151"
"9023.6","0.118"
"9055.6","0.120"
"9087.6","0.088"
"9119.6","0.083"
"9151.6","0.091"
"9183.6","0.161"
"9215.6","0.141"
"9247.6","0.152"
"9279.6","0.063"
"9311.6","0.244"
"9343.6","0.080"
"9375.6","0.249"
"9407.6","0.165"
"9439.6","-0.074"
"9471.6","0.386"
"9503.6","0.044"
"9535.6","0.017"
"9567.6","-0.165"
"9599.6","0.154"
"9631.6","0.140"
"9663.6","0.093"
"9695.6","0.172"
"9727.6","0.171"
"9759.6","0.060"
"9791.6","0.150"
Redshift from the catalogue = 0.89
